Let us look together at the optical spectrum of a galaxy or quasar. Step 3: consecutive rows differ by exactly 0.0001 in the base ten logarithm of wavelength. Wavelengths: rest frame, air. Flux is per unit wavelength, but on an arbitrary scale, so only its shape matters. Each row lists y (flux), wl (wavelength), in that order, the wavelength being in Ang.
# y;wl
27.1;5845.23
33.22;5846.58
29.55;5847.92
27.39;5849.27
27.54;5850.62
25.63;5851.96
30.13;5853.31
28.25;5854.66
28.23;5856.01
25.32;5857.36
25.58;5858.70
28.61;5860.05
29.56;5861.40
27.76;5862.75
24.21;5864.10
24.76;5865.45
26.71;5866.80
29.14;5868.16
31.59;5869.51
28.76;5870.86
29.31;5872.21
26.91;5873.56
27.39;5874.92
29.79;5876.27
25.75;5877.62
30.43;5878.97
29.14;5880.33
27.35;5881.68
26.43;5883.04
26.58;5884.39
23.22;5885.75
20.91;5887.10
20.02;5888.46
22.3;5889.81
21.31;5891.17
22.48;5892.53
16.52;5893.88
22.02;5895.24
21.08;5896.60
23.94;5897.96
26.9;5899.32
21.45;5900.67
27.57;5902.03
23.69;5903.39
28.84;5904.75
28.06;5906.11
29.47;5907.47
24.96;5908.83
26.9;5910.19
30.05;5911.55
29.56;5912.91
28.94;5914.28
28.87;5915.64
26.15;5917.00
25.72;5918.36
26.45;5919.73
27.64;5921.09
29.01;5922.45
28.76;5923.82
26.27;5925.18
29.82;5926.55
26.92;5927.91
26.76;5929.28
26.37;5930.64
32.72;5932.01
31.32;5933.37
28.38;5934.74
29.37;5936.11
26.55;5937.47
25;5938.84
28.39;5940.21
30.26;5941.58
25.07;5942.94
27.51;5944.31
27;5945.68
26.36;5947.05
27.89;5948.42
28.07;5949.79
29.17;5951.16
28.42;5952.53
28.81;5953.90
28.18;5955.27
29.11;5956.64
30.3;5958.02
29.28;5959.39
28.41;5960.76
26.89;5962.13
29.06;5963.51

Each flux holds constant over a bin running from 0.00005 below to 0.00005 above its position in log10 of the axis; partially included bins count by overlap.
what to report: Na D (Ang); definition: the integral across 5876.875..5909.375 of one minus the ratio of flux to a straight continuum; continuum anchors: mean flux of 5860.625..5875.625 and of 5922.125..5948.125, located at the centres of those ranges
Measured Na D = 3.8 Ang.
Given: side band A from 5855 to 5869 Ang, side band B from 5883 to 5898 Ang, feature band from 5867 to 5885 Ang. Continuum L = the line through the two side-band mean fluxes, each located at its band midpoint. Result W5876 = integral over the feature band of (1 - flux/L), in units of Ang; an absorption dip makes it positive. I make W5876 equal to -2.8 Ang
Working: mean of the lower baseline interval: 27.1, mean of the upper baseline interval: 22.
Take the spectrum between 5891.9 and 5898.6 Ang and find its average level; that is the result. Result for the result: 21.2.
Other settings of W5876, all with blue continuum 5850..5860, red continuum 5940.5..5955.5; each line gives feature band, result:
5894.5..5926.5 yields 1.2 Ang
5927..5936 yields -0.3 Ang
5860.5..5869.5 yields 0.0 Ang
